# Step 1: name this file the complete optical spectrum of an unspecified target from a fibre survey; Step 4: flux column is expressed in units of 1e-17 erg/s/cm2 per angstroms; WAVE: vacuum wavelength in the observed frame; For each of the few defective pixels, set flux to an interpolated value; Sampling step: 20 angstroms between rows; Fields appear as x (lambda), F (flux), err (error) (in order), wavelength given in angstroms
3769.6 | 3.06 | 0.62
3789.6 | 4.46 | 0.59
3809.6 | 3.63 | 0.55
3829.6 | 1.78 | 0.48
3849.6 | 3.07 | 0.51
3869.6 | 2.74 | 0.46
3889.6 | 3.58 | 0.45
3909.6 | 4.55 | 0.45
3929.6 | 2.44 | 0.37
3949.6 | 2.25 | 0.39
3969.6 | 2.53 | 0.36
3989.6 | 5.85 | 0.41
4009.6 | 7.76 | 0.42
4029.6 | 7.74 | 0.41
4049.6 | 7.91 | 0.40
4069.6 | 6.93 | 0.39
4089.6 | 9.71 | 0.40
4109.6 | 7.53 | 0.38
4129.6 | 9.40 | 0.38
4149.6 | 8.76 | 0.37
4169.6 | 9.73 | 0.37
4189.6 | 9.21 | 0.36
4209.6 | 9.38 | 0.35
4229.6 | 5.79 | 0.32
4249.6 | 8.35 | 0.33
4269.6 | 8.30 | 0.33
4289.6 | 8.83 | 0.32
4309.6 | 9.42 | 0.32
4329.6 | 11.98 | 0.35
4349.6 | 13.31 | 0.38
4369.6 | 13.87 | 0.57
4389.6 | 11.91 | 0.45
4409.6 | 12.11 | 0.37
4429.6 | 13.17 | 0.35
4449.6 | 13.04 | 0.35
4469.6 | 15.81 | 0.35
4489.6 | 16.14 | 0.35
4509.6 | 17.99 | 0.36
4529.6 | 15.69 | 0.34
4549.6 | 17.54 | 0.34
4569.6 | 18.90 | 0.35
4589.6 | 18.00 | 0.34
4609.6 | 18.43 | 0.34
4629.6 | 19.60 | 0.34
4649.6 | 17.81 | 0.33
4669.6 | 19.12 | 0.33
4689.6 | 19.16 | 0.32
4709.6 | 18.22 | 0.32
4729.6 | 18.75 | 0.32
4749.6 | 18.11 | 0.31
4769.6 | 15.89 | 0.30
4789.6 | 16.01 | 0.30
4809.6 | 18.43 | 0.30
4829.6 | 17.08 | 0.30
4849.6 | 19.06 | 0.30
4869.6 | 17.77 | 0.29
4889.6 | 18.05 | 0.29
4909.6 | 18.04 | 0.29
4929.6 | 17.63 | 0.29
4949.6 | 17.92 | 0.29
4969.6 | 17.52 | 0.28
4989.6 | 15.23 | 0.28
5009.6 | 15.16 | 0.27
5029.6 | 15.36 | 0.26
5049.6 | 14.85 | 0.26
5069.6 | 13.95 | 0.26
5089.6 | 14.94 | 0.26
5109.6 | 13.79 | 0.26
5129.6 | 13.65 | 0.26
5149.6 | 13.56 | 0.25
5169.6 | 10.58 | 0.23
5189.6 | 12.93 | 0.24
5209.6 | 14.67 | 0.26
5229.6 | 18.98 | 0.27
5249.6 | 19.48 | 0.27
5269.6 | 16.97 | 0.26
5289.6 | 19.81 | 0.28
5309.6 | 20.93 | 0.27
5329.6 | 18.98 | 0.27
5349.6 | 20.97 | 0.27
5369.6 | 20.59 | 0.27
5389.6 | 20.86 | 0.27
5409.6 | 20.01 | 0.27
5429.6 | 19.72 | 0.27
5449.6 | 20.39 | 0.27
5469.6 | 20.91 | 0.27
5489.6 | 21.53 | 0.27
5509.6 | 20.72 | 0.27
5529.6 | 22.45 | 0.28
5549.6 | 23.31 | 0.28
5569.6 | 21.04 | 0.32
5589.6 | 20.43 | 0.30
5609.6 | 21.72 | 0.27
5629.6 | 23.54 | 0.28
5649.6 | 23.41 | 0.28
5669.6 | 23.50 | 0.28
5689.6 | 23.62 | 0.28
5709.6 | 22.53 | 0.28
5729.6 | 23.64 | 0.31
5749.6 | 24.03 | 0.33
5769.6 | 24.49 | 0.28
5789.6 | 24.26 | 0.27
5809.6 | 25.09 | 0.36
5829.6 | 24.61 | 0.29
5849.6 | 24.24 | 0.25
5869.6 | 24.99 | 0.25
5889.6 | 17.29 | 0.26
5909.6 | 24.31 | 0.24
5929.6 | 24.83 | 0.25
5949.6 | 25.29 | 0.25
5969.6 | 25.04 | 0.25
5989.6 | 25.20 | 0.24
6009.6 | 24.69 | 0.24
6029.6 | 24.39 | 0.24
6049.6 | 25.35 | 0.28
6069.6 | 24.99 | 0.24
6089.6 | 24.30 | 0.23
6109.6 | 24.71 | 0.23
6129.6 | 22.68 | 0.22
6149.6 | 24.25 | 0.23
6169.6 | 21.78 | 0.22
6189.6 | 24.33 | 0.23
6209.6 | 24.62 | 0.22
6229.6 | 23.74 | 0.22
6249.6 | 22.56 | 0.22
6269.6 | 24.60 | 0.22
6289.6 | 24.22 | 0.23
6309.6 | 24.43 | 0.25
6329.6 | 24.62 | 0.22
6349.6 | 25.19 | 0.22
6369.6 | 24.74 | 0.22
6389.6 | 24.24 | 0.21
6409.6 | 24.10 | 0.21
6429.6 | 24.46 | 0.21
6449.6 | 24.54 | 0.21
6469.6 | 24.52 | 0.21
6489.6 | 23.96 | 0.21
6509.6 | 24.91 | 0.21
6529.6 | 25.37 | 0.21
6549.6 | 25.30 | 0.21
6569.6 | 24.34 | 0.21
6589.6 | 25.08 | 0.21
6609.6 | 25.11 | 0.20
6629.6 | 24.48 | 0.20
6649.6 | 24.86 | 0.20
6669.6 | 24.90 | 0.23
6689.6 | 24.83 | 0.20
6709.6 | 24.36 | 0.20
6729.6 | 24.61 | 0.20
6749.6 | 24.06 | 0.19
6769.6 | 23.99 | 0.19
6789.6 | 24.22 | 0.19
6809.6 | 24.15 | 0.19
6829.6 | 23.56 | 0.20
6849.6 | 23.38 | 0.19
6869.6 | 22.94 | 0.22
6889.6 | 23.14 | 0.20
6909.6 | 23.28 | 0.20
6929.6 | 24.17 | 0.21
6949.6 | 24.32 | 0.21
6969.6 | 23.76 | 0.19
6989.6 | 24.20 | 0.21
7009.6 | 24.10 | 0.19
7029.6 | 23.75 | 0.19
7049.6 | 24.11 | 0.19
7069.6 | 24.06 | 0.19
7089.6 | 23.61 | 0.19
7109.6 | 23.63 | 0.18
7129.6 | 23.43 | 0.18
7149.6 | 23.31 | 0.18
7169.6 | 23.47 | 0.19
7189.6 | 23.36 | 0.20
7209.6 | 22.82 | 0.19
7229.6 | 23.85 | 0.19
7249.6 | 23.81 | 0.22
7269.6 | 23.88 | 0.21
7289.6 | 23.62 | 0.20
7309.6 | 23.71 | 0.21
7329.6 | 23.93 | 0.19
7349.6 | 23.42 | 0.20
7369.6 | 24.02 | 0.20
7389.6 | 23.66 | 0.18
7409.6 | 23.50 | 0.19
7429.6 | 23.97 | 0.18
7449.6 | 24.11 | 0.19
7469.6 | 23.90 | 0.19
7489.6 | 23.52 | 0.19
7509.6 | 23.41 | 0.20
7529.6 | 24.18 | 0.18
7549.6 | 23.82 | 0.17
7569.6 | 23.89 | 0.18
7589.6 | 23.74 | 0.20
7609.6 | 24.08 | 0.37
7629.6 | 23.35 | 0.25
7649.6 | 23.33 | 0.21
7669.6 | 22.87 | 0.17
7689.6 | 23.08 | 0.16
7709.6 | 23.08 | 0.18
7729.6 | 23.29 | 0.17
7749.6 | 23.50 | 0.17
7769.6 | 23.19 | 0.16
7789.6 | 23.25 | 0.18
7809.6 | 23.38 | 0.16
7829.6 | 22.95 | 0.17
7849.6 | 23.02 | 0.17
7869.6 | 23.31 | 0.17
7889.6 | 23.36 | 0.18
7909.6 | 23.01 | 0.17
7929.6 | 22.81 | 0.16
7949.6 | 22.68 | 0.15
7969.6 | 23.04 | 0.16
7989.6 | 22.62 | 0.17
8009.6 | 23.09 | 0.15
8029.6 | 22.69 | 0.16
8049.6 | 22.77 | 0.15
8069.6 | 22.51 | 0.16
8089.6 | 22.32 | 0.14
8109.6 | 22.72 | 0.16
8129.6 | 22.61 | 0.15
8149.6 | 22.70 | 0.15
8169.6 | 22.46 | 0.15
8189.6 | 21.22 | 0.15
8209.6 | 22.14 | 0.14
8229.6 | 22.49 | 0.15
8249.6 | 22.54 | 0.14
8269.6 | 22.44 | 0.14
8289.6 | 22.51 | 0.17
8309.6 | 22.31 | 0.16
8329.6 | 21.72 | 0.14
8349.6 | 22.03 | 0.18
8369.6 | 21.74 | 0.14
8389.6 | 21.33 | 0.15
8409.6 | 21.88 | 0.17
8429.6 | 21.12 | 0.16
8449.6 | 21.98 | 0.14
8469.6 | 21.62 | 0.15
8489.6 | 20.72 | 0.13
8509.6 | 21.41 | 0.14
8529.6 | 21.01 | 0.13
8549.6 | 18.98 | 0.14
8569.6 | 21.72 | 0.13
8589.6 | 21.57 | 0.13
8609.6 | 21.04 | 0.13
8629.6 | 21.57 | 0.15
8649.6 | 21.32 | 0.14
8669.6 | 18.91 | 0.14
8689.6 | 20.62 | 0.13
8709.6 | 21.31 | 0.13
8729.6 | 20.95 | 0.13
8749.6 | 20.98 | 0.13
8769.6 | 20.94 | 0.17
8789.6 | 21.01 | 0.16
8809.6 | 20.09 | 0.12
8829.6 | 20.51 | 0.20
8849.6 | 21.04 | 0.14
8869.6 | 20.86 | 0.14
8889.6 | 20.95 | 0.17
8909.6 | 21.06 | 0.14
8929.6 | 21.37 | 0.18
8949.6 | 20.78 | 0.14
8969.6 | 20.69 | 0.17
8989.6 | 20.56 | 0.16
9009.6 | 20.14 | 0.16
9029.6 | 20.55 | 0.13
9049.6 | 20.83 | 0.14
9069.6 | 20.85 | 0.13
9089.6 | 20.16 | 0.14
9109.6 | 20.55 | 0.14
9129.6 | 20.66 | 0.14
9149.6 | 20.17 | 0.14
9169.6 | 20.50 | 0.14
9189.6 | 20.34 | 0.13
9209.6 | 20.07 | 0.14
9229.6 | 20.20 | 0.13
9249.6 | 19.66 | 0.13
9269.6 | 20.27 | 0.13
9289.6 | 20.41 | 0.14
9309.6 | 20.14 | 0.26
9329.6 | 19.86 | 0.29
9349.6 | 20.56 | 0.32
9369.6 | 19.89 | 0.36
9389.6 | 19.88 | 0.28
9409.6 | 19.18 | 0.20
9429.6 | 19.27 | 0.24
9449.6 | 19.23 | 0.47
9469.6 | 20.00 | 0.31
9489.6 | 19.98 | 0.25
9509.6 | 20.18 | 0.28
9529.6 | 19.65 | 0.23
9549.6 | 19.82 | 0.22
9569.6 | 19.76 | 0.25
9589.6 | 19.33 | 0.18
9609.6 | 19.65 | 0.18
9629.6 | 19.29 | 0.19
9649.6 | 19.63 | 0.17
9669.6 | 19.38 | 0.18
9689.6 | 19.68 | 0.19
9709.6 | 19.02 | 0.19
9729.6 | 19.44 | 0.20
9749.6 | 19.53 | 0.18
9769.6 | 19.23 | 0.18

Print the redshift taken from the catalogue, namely 0.00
